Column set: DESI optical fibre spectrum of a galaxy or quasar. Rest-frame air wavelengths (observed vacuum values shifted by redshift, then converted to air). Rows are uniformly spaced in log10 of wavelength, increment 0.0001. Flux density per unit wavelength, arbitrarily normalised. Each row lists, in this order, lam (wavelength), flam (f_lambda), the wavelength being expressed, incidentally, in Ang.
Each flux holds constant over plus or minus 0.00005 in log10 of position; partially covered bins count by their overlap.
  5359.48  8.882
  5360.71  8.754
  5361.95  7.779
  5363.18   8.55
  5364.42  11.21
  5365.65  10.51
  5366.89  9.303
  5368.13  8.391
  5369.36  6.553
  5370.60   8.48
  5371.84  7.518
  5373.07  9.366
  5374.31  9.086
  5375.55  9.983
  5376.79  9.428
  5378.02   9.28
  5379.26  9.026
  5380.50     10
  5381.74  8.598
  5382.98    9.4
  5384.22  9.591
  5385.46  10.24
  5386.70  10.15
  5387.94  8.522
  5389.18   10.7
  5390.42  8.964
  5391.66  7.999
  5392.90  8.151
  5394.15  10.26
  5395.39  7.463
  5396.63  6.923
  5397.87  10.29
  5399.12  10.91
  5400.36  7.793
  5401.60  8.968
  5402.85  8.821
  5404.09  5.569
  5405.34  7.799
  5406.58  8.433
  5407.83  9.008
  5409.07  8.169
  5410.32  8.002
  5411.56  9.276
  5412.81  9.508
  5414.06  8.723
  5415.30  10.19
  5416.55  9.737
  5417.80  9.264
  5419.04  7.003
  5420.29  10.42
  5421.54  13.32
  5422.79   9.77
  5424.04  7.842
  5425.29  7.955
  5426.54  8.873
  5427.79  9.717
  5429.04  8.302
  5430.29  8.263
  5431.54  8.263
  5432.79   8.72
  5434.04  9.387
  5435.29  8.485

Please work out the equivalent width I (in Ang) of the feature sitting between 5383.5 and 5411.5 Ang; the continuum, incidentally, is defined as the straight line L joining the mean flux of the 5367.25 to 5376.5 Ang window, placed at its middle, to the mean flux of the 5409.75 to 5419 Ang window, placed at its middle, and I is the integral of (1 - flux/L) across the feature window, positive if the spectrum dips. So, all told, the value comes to 0.3 Ang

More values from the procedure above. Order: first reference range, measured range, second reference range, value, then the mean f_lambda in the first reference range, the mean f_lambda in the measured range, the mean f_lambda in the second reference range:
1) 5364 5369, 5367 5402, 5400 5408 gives -0.71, 9.64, 9.01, 8.01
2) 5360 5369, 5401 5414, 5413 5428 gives 1.34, 9.14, 8.37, 9.39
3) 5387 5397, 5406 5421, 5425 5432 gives -0.62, 8.72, 9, 8.6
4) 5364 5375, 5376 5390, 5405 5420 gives -1.05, 8.9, 9.54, 8.82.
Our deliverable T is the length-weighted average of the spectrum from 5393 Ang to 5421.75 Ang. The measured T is 8.87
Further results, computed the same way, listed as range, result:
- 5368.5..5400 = 9.06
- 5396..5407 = 8.39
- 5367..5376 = 8.5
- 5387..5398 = 8.78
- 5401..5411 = 8.1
